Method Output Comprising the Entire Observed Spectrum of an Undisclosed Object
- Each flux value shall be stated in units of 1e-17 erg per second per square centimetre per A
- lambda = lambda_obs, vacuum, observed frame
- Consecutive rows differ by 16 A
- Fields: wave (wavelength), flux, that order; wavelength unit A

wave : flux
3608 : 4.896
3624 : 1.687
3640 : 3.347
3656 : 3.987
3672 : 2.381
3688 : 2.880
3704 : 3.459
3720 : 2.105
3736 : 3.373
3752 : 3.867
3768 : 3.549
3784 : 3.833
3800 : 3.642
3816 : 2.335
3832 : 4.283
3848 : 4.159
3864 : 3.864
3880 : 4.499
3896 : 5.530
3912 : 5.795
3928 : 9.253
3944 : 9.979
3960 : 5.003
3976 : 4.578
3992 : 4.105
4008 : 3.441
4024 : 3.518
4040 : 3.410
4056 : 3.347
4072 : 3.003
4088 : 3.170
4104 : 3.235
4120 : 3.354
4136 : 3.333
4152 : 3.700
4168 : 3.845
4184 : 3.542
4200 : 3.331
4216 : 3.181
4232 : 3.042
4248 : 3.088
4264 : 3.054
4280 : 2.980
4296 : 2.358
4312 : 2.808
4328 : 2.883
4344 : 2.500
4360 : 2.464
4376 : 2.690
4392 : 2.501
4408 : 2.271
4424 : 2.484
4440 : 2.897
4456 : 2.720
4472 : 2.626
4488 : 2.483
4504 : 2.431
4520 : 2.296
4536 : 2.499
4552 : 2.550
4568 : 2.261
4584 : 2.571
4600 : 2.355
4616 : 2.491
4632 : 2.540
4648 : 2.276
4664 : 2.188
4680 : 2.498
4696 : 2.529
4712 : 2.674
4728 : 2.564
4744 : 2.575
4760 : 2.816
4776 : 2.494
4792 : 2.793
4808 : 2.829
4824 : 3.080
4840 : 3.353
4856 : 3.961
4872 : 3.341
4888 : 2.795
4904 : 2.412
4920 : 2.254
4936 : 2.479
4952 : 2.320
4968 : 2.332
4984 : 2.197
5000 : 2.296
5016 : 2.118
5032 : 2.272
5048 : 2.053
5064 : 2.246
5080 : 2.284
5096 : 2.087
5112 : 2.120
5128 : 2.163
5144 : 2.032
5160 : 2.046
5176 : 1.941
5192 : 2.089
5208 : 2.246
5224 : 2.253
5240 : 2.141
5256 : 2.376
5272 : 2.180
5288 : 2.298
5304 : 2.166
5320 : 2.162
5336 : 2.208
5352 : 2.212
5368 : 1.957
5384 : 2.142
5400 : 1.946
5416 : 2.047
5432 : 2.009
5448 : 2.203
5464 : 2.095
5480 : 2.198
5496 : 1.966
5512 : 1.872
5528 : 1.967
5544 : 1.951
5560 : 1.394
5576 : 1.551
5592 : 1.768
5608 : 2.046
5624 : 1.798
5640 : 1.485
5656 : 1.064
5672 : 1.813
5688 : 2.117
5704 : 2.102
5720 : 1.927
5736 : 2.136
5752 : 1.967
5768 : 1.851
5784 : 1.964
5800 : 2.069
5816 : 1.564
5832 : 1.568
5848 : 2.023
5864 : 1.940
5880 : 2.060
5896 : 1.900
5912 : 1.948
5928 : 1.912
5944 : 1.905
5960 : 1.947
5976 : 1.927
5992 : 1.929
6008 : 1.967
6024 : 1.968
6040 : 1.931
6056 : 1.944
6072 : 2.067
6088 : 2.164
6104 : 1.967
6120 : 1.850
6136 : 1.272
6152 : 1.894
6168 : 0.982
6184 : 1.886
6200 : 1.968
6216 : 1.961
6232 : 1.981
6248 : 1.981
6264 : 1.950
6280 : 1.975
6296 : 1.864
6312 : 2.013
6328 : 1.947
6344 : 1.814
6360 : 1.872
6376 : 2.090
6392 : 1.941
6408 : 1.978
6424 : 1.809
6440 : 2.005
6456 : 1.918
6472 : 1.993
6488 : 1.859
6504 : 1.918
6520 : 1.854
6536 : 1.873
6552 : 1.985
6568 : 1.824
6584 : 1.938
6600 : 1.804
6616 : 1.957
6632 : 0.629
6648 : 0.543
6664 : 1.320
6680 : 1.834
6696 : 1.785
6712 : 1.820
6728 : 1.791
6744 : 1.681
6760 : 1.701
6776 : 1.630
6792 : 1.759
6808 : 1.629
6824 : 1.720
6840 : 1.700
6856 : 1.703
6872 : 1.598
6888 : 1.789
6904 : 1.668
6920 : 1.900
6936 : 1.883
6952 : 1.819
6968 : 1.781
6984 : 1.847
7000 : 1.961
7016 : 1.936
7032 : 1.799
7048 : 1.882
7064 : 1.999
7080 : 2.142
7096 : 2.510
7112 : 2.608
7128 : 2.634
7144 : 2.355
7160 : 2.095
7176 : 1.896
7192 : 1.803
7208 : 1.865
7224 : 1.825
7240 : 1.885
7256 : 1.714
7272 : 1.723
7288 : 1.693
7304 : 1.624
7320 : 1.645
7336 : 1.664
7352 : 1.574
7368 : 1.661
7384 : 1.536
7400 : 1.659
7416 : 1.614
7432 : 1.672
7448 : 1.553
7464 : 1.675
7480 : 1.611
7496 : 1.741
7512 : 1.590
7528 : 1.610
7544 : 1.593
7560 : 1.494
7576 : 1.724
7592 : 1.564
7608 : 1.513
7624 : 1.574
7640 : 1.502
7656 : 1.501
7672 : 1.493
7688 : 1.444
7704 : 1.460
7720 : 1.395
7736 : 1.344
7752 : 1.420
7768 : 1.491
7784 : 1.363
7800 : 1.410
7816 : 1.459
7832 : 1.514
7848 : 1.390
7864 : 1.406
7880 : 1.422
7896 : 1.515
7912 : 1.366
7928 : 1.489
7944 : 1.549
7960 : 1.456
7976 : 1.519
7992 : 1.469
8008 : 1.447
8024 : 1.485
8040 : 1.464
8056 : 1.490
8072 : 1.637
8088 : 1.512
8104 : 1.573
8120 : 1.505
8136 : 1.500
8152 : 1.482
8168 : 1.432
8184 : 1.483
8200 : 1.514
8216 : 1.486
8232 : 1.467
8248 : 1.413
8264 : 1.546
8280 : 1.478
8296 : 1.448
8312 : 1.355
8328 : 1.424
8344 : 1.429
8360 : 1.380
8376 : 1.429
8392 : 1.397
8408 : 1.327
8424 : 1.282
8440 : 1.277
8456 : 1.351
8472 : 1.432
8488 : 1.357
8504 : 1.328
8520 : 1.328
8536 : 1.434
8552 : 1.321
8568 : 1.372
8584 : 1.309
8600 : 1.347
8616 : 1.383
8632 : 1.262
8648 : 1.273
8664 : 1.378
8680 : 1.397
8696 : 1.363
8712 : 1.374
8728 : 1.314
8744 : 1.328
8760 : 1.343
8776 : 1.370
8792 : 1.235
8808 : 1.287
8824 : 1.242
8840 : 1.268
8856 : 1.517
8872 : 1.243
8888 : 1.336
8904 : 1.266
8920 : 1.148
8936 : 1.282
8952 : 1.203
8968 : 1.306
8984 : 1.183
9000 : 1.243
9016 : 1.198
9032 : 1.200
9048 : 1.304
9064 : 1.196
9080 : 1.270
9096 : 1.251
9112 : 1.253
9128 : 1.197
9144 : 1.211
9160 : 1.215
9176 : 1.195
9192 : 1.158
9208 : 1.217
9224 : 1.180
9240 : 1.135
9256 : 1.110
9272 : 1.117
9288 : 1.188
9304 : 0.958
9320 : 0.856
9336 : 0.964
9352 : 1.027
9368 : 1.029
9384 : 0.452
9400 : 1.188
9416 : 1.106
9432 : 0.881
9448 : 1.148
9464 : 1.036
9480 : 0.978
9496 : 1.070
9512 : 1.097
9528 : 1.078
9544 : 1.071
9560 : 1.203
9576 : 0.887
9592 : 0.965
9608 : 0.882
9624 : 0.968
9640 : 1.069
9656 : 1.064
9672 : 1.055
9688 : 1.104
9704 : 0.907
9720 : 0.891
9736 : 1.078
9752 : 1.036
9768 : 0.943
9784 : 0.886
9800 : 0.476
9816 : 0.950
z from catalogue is 1.54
